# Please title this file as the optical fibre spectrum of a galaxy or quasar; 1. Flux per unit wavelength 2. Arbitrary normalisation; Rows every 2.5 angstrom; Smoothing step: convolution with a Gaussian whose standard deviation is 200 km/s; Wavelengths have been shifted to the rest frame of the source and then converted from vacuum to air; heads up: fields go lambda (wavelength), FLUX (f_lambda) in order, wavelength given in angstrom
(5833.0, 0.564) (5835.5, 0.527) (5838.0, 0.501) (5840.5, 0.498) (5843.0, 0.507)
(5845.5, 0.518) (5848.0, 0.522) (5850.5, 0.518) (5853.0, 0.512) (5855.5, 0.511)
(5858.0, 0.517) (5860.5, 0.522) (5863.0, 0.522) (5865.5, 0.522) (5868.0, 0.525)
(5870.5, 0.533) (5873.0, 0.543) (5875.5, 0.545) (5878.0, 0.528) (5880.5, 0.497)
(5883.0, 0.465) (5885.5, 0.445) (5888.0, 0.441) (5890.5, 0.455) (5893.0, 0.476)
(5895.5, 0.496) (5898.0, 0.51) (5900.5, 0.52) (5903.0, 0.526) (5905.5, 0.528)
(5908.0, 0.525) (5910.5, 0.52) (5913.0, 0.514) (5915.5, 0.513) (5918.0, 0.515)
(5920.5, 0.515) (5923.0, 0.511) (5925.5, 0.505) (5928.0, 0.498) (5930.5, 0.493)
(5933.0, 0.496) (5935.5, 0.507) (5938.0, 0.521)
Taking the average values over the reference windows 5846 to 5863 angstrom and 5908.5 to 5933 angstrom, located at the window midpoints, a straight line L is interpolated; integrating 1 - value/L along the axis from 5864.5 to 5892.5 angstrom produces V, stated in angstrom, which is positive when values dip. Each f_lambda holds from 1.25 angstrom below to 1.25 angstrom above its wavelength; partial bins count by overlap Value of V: 0.8 angstrom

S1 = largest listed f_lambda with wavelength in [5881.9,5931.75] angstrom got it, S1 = 0.528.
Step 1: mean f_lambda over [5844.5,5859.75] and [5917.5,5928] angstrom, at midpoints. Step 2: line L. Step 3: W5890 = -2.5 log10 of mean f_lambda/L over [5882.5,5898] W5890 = 0.10 mag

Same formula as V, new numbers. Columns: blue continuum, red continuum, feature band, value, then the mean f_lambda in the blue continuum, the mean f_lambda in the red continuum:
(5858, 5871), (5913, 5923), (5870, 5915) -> 1.3 angstrom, 0.524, 0.514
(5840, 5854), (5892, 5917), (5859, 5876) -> -0.5 angstrom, 0.513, 0.513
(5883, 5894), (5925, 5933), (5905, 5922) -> -1.3 angstrom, 0.455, 0.498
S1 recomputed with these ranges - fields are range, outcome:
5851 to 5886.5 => 0.545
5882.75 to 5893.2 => 0.476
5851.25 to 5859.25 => 0.517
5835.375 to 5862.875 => 0.527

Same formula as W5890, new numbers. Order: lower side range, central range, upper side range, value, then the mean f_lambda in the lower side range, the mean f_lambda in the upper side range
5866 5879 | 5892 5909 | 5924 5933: 0.01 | 0.534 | 0.499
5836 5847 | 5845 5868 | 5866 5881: 0.00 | 0.508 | 0.53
